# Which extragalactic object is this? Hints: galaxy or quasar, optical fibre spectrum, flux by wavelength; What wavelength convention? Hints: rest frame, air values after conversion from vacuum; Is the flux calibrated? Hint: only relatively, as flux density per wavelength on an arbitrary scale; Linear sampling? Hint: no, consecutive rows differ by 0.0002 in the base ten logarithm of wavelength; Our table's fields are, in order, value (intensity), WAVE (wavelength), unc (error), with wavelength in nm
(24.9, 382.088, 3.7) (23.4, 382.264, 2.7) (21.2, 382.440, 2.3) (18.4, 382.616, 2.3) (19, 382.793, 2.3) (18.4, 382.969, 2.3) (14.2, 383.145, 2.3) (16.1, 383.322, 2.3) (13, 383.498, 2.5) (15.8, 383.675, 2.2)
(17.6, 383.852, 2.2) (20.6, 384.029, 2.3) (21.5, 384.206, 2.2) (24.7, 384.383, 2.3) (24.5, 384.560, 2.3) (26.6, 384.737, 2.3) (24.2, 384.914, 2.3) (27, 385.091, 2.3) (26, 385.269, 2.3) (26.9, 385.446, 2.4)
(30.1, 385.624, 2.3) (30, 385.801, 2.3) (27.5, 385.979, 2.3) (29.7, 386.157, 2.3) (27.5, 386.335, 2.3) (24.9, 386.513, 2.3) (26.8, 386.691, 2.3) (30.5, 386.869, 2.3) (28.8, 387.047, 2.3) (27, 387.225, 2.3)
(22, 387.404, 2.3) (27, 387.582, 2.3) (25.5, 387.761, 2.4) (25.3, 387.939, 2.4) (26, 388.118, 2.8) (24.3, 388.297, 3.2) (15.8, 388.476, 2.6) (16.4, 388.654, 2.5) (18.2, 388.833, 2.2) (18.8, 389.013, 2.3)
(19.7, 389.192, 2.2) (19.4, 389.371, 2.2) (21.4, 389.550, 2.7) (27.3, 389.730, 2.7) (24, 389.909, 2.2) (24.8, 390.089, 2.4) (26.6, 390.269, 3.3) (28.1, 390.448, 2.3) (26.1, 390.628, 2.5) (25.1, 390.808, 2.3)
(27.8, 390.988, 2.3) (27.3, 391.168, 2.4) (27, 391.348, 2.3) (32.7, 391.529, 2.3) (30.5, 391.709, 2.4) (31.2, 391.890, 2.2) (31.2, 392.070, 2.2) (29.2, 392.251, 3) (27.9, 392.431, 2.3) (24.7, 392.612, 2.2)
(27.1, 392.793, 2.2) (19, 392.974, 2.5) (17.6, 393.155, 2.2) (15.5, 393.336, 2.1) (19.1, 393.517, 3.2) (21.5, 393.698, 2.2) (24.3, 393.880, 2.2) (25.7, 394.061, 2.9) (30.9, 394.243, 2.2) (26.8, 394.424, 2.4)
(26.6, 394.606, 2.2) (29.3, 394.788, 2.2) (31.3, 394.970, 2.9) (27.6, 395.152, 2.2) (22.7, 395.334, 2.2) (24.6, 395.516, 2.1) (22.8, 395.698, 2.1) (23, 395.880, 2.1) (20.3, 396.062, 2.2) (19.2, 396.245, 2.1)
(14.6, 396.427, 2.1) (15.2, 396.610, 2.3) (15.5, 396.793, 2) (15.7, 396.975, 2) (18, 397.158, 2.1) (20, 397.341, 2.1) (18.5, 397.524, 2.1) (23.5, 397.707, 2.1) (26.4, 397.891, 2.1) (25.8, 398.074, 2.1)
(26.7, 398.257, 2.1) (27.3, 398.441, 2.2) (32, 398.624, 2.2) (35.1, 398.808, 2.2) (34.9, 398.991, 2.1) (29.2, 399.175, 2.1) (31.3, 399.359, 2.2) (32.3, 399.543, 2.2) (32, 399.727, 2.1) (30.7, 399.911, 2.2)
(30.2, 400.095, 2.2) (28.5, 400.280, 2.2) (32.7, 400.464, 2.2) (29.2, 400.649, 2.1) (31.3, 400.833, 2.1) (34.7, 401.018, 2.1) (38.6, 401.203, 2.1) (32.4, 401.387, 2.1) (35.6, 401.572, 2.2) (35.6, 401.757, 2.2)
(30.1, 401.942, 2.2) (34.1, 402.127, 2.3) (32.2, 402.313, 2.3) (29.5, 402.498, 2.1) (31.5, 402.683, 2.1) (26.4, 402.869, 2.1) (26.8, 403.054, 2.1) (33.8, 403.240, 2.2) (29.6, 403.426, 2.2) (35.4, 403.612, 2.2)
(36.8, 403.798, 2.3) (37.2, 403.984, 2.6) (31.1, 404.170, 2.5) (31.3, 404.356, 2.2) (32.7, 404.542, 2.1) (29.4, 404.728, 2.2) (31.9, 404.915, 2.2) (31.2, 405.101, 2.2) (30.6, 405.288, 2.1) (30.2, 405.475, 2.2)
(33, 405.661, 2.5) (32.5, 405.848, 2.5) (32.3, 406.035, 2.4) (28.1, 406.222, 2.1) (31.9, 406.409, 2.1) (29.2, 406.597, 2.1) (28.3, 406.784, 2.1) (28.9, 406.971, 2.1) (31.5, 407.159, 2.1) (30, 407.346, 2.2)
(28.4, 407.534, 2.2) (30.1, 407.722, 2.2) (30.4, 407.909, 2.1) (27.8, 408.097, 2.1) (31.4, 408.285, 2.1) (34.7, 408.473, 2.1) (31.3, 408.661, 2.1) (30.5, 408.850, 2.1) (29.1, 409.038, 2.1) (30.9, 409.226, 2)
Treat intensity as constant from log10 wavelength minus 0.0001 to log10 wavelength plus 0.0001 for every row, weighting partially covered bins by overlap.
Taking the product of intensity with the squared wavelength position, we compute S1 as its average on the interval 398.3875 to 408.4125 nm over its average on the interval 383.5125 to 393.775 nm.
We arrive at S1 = 1.4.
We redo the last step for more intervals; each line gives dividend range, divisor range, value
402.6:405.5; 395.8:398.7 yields 1.54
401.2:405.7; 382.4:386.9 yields 1.53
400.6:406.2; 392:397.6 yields 1.48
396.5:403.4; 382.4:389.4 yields 1.34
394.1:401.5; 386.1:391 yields 1.15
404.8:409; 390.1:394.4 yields 1.27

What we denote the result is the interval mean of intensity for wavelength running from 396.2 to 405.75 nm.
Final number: 29.3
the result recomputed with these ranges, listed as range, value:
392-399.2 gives 24.1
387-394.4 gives 24.6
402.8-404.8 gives 32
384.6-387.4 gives 27.3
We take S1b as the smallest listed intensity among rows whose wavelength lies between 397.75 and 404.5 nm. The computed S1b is 25.8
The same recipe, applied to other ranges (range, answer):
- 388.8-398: 14.6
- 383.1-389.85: 13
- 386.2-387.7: 22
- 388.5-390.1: 16.4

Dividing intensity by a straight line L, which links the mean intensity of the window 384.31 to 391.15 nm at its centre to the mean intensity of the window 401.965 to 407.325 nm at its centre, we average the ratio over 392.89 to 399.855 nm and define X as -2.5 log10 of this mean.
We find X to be 0.17 mag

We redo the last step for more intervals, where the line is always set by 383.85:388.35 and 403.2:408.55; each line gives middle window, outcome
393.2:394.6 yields 0.20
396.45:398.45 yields 0.37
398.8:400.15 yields -0.08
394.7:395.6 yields 0.05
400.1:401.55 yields -0.09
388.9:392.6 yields 0.04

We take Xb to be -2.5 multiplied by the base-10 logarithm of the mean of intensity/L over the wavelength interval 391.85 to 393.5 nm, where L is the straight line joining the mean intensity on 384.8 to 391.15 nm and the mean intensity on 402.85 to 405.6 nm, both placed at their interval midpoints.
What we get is 0.11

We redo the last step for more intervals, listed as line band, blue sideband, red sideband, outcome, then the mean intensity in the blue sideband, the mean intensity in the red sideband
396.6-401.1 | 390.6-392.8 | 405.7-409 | 0.08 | 28.4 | 30.4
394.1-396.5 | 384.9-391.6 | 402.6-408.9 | 0.12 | 25.3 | 31.1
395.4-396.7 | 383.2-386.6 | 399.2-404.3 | 0.41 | 23.8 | 32.2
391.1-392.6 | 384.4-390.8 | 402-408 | -0.11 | 25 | 31.1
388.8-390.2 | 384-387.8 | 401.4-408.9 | 0.24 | 26.4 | 31.3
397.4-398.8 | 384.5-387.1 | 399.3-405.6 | 0.18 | 27.4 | 32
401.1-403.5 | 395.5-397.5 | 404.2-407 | -0.21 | 18.8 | 30.8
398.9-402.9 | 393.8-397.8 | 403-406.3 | -0.15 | 22.5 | 32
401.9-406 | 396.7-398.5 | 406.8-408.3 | -0.19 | 21.6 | 29.7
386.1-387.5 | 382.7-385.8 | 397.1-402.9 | -0.17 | 21.8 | 30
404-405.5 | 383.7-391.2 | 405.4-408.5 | -0.06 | 24.6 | 30.4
